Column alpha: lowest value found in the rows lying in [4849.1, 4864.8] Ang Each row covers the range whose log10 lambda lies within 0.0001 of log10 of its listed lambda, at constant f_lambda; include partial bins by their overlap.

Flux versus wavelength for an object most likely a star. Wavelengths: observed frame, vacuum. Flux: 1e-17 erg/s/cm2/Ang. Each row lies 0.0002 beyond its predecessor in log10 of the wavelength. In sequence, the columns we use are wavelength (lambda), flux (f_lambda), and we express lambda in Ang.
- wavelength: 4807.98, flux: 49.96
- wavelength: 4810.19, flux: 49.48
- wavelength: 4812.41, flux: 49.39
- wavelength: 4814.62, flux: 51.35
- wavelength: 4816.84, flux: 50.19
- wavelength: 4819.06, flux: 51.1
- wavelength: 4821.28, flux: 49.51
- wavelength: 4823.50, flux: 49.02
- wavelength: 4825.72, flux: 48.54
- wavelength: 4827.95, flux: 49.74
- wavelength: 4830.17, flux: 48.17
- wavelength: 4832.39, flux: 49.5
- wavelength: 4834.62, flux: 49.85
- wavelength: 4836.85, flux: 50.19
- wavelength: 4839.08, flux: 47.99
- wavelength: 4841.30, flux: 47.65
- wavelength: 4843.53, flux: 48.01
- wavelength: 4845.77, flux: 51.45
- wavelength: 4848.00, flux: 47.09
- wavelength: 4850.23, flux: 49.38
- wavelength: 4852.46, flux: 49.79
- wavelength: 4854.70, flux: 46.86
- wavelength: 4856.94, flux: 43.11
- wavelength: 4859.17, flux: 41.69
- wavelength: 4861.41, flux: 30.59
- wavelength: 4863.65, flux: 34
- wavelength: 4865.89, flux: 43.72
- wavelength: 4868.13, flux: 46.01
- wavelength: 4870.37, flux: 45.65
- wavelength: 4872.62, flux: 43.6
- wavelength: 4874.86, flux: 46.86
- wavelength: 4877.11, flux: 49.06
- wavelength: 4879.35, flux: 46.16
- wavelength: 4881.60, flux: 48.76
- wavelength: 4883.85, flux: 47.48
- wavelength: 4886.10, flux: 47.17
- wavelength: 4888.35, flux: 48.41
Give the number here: 30.59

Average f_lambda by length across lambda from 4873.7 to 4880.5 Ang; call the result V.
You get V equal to 47.4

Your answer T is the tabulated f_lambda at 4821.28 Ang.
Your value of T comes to 49.51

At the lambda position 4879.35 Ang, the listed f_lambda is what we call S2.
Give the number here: 46.16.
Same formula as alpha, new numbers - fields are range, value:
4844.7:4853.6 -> 47.09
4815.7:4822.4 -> 49.51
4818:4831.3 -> 48.17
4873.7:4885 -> 46.16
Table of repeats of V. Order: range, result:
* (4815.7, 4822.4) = 50.2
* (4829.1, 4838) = 49.4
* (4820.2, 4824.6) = 49.3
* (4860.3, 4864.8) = 32.4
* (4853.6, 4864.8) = 39.3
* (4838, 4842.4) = 47.9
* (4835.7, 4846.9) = 49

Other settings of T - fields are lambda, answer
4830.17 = 48.17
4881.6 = 48.76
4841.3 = 47.65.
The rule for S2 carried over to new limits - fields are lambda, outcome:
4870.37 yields 45.65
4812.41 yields 49.39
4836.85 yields 50.19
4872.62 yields 43.6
